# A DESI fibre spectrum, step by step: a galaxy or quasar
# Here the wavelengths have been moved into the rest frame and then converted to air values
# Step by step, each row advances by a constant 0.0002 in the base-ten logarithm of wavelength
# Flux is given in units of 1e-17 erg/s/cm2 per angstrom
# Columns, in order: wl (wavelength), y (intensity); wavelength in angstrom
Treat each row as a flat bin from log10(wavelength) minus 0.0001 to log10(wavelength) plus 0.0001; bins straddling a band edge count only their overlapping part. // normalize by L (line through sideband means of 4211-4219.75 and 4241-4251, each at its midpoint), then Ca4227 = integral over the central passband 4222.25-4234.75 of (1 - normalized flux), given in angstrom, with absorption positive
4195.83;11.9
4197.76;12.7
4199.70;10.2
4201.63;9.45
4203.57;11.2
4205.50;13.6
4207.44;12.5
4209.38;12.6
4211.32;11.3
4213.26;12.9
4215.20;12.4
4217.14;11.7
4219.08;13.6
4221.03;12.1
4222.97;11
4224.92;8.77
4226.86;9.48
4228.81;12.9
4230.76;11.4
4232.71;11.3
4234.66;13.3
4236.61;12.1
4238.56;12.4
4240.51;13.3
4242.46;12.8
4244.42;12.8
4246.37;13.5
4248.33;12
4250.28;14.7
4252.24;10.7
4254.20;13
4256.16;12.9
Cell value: 1.7 angstrom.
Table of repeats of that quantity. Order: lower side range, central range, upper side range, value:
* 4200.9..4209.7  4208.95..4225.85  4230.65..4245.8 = 0.4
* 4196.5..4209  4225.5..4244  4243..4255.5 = 0.6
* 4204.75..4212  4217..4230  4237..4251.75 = 1.4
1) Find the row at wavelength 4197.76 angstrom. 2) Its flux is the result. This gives 12.7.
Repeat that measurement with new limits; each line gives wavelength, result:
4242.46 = 12.8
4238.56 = 12.4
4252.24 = 10.7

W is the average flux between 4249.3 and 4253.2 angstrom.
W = 12.7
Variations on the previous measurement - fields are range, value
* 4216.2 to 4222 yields 12.5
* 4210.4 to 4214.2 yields 12.1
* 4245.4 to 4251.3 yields 13.4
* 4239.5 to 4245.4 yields 13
